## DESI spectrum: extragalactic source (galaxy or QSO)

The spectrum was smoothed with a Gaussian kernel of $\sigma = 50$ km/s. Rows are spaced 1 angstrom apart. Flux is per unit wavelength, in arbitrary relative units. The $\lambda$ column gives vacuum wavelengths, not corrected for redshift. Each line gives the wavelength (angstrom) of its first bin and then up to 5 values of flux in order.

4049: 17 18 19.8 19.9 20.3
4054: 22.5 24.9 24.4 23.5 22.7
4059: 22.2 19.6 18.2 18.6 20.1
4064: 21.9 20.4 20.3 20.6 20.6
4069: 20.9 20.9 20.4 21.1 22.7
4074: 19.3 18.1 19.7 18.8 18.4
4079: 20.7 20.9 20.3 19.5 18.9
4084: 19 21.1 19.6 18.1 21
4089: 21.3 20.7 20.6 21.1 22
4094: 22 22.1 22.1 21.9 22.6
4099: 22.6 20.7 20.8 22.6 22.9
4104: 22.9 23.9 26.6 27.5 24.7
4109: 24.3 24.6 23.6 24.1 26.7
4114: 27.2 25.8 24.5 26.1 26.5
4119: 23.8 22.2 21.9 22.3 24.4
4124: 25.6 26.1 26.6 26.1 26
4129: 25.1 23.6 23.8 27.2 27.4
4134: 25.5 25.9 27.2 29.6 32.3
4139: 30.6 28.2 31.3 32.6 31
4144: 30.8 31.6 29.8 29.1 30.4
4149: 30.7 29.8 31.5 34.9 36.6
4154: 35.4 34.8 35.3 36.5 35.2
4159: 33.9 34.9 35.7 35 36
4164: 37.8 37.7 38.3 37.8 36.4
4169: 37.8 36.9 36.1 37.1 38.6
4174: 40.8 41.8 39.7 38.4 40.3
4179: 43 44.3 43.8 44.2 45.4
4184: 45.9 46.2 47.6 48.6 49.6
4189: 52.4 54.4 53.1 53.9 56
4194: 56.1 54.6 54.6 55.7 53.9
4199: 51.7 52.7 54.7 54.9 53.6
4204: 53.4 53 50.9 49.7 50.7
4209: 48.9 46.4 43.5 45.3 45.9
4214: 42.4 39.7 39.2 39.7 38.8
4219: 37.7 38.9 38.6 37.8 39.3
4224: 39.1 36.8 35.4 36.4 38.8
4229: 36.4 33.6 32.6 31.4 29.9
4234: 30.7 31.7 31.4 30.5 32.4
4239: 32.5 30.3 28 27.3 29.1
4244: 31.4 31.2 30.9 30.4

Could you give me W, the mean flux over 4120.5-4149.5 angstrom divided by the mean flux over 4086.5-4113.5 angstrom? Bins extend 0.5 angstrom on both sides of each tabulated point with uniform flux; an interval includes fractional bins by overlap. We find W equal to 1.2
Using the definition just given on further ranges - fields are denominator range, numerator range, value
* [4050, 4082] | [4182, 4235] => 2.19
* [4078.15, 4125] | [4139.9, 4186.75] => 1.62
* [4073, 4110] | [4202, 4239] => 1.87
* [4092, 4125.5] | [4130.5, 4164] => 1.33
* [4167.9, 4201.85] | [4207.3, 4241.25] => 0.80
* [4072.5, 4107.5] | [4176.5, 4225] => 2.22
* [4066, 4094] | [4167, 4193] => 2.17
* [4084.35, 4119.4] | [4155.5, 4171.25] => 1.57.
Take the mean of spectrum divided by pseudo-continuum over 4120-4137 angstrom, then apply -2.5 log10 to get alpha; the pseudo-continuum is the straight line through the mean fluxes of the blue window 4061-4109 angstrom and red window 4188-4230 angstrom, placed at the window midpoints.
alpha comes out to 0.19 mag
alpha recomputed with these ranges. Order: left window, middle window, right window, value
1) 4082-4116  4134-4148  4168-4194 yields 0.14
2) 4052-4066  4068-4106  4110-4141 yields 0.12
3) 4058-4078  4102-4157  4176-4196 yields 0.25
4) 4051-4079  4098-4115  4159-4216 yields 0.21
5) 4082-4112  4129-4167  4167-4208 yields 0.15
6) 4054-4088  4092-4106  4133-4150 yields 0.09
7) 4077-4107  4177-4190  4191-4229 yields -0.13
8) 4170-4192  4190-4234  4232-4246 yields -0.20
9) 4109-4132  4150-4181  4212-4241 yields -0.25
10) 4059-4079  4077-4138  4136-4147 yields 0.10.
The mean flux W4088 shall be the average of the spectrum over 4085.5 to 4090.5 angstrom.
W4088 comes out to 20.1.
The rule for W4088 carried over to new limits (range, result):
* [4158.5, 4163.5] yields 35.1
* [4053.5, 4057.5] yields 23.8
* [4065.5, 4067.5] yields 20.5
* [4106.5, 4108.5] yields 26.1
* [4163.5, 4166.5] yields 37.9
